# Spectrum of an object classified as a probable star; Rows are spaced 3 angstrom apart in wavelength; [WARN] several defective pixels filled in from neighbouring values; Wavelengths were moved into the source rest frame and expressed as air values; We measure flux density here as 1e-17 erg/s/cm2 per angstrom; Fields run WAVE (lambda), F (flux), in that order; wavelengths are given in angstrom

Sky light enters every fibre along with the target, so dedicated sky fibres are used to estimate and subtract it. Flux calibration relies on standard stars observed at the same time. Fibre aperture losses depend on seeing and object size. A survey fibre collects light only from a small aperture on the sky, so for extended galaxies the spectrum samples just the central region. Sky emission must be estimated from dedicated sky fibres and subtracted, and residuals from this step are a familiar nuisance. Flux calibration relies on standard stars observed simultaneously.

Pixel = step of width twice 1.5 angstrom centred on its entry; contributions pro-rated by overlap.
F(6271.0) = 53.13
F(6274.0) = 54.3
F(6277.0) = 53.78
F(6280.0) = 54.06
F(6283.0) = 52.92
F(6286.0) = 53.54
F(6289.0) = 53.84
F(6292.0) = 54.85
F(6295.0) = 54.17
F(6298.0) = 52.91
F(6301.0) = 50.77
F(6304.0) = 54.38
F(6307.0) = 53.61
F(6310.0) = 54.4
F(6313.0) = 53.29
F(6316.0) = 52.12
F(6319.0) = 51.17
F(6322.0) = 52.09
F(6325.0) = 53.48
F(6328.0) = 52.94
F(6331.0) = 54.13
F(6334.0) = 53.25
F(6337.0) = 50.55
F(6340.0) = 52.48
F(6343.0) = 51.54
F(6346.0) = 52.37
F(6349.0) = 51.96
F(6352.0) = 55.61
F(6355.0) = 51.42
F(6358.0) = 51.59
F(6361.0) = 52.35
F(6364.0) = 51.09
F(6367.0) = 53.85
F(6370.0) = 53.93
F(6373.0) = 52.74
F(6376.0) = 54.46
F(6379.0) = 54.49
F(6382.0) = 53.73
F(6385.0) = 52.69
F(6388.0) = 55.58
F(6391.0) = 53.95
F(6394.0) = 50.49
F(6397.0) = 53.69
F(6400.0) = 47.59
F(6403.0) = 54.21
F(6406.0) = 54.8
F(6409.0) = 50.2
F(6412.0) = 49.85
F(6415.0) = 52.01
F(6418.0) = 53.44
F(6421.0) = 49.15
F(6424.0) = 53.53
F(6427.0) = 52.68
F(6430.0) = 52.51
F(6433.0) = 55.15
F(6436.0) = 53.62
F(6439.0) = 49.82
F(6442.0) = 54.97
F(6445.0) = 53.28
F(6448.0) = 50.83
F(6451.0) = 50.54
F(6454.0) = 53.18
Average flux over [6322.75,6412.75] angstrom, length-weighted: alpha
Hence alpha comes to 52.7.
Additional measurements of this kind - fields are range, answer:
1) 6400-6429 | 52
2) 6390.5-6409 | 52.2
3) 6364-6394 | 53.6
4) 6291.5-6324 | 53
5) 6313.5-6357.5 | 52.5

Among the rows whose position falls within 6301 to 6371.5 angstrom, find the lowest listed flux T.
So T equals 50.55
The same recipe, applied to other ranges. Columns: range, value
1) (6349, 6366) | 51.09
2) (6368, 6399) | 50.49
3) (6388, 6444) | 47.59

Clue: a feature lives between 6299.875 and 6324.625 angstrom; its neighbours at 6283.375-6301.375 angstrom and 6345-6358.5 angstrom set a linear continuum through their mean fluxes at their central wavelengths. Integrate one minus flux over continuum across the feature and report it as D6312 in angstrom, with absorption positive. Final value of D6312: 0.2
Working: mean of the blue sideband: 53.5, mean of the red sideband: 52.7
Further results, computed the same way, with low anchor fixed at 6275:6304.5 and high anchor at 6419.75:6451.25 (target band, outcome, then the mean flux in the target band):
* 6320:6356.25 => 0.4 angstrom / 52.6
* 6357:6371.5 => 0.1 angstrom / 52.6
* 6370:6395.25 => -0.3 angstrom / 53.6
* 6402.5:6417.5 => 0.1 angstrom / 52.2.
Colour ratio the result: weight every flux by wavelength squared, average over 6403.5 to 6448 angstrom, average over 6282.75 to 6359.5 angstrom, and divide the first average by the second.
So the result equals 1.0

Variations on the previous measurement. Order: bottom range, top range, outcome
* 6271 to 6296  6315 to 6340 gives 0.99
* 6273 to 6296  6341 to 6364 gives 0.99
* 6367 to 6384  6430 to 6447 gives 1.01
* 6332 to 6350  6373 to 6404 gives 1.03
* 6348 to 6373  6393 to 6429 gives 1.00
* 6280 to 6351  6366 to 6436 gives 1.02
